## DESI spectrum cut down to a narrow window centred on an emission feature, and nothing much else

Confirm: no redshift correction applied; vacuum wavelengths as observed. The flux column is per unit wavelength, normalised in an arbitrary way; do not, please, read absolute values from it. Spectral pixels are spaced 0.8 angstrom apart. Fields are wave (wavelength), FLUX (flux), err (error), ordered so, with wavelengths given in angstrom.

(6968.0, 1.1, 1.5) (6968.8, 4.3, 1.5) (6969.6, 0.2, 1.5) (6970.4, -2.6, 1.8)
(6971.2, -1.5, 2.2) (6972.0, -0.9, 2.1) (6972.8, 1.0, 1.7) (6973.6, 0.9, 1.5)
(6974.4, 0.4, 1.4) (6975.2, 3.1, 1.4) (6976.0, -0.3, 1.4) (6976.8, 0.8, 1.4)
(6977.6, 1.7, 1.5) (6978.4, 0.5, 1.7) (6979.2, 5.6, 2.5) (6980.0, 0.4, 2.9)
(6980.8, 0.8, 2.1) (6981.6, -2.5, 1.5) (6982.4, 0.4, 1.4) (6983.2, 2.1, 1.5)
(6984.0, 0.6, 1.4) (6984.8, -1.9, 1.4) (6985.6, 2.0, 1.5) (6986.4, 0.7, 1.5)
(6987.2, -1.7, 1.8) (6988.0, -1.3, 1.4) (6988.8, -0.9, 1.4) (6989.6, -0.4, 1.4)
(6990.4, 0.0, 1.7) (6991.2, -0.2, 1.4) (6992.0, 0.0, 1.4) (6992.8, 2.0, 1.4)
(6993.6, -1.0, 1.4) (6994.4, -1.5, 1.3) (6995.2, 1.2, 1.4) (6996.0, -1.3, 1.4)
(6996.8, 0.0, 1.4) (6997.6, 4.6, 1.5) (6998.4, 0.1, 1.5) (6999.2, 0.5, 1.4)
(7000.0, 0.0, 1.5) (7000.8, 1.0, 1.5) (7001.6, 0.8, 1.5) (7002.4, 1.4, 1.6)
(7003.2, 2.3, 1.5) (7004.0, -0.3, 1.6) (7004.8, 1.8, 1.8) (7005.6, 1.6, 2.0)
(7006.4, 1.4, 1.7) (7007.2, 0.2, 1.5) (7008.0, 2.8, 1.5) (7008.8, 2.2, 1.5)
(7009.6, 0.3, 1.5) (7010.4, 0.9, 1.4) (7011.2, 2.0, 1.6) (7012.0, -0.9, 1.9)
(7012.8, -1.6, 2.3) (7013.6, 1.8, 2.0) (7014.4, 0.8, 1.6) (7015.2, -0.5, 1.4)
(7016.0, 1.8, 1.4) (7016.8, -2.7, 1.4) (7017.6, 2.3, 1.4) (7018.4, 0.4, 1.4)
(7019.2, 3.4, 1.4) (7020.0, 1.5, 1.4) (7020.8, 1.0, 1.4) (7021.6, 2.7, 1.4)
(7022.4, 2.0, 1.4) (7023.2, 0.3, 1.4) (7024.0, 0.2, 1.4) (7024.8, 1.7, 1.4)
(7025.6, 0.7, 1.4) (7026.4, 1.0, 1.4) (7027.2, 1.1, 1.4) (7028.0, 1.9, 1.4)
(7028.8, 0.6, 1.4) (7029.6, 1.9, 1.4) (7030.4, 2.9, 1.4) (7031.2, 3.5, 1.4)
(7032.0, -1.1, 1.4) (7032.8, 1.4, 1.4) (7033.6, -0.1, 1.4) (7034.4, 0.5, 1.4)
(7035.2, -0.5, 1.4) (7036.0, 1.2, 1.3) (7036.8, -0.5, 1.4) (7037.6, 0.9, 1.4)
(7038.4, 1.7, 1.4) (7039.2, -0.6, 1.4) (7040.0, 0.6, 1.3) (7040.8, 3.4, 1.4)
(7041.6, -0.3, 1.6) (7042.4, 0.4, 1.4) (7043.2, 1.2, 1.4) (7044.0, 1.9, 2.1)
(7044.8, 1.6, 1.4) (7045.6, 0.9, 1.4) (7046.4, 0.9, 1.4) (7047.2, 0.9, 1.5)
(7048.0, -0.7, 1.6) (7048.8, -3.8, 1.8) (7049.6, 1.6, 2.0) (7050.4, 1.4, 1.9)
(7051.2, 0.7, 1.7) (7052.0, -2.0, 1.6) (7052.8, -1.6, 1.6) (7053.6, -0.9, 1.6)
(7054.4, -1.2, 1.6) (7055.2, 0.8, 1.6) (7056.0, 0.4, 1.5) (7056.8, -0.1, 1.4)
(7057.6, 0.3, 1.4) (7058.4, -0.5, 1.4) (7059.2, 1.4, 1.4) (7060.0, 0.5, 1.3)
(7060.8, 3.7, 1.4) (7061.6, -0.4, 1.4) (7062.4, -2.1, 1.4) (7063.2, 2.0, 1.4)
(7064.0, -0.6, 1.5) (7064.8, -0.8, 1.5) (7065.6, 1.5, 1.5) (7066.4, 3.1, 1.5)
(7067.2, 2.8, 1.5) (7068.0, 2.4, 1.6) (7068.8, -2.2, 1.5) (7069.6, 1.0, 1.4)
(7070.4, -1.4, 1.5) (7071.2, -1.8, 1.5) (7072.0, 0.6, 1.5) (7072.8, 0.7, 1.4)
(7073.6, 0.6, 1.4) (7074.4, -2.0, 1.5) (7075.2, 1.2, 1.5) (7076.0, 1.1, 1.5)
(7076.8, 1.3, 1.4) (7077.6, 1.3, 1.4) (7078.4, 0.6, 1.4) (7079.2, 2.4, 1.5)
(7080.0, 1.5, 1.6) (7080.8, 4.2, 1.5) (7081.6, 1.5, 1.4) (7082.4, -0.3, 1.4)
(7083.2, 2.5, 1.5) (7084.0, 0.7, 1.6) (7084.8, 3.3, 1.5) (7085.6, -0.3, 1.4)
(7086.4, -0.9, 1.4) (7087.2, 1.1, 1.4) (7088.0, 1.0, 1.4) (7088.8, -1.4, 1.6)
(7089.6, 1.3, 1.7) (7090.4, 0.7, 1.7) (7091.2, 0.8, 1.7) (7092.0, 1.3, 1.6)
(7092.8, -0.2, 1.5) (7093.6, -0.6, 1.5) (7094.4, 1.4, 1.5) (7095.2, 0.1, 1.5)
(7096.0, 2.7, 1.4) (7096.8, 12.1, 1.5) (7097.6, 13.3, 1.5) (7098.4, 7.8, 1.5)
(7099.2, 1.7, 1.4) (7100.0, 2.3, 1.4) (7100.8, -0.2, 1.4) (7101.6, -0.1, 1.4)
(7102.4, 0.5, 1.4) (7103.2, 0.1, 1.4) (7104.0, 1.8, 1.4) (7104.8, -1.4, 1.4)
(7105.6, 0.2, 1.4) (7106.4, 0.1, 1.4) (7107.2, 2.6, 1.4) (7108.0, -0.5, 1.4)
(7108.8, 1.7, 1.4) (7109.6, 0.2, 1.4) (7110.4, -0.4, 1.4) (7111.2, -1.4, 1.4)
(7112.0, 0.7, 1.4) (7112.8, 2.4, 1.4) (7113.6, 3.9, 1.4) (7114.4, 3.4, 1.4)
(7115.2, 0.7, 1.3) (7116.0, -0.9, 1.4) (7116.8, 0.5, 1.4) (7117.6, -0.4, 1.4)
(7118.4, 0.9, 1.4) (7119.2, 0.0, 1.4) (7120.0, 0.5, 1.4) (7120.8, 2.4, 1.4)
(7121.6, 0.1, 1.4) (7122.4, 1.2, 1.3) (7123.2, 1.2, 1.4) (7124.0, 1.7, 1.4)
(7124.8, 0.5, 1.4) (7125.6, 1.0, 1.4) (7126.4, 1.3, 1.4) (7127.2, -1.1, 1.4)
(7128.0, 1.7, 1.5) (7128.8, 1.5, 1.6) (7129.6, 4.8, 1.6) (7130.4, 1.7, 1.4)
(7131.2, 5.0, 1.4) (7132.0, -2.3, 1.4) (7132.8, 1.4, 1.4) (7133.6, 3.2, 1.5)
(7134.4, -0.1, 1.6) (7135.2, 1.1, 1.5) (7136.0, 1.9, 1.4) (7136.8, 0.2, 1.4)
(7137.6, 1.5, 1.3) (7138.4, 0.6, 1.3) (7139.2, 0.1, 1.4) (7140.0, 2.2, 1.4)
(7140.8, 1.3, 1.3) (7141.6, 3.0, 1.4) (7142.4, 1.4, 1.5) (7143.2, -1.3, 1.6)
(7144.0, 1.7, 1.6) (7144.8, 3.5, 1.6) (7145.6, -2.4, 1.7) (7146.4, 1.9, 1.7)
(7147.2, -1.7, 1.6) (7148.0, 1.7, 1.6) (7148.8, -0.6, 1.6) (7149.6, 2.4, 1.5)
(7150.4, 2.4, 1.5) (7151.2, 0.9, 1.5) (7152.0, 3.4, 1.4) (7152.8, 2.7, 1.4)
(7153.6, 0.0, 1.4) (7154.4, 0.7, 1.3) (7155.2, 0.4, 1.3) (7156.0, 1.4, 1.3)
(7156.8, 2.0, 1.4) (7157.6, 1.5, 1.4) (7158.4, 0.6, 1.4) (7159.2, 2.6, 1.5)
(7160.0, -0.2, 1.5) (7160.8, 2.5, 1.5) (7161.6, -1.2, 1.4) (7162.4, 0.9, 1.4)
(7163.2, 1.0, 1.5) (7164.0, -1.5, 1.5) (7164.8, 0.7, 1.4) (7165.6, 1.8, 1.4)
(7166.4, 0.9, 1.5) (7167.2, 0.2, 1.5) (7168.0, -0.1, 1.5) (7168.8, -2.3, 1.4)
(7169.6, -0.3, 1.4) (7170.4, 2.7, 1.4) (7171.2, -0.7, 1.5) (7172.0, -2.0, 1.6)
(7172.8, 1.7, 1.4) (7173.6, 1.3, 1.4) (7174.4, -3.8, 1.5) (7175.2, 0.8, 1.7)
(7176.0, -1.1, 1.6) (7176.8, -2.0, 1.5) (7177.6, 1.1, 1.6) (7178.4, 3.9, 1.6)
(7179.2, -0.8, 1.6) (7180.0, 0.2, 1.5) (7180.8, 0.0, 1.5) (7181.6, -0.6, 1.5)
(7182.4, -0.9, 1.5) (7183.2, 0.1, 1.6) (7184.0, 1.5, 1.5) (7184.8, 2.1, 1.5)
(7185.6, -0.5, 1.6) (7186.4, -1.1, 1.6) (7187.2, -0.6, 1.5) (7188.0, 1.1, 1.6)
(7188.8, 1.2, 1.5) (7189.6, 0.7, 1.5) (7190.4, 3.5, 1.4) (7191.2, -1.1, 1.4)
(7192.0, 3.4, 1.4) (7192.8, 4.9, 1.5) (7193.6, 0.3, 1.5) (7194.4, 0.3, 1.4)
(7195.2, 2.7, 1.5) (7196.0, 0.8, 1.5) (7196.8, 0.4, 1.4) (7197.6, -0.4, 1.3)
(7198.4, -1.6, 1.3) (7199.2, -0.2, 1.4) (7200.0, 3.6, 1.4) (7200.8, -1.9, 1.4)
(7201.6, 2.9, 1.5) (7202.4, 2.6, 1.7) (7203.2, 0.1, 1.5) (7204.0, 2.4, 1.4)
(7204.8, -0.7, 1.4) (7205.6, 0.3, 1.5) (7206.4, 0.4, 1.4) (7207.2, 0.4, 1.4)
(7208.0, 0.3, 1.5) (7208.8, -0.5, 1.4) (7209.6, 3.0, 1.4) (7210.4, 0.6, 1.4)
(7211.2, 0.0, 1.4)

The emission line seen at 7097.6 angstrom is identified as Halpha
